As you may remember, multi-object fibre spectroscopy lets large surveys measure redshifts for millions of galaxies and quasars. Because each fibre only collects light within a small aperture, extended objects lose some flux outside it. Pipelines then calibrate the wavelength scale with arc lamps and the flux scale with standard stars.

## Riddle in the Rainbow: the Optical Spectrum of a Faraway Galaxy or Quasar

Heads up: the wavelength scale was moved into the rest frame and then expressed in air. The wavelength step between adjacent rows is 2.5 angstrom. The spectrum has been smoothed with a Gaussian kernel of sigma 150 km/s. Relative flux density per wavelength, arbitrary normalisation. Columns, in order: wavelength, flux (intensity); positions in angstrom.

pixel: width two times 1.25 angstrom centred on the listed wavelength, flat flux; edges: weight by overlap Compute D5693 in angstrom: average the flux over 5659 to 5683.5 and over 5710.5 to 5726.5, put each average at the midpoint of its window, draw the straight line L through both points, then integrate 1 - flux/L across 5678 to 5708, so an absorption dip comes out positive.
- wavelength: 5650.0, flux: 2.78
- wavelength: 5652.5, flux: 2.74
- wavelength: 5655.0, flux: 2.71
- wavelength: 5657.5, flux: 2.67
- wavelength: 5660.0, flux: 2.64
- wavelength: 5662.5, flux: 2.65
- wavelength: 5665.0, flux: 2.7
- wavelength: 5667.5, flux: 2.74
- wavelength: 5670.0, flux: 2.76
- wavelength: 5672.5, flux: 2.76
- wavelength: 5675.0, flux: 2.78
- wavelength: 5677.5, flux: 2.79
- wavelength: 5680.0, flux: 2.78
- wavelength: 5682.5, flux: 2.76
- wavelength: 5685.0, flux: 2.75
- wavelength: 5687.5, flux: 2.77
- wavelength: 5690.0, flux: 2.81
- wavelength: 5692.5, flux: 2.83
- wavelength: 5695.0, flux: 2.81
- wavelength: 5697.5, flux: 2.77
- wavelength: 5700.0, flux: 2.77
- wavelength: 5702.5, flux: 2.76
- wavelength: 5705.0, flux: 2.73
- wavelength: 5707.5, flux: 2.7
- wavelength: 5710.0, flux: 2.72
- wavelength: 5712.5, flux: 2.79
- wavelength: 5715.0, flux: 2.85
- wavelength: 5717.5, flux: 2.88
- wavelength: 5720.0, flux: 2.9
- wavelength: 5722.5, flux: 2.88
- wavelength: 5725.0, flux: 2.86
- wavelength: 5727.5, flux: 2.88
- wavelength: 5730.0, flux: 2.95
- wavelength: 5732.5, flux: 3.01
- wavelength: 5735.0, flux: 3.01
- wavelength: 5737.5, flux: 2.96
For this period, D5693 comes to 0.2 angstrom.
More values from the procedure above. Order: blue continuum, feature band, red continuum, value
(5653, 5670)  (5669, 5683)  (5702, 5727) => -0.2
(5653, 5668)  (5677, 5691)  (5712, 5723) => -0.1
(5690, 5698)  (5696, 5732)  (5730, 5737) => 1.0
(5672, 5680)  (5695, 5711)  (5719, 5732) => 0.5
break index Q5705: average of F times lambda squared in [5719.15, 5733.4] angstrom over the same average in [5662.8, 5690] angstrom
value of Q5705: 1.07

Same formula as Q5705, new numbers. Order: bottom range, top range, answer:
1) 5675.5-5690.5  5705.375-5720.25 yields 1.02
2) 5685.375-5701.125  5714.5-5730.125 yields 1.04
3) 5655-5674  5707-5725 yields 1.06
